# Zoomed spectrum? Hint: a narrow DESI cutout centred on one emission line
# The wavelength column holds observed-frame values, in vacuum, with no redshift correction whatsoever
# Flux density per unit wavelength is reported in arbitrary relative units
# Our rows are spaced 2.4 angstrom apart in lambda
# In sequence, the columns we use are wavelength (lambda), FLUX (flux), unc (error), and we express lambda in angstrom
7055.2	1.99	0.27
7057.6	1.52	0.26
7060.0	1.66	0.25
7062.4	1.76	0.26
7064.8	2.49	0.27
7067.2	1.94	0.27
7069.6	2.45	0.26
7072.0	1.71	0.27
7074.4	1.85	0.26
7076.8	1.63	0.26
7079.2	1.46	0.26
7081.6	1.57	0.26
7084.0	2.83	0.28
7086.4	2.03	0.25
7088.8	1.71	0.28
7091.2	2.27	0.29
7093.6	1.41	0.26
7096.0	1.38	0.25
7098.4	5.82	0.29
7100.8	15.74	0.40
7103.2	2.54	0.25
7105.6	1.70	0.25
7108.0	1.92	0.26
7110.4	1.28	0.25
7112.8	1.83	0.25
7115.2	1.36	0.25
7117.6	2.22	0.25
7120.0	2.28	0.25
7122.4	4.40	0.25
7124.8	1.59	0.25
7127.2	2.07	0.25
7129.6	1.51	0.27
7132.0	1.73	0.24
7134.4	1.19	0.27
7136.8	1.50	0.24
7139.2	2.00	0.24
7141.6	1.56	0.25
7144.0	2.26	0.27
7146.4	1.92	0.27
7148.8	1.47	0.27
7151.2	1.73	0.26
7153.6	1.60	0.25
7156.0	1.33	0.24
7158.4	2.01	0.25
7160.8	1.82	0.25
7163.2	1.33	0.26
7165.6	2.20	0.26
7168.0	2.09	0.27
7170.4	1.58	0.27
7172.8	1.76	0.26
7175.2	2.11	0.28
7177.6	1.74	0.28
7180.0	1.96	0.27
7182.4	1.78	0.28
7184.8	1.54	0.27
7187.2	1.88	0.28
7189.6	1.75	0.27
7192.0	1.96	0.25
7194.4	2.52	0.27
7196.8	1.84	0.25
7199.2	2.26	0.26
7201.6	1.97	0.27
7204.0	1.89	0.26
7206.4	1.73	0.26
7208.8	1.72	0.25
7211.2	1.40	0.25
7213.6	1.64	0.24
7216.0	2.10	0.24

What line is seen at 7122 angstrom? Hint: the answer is [N II]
